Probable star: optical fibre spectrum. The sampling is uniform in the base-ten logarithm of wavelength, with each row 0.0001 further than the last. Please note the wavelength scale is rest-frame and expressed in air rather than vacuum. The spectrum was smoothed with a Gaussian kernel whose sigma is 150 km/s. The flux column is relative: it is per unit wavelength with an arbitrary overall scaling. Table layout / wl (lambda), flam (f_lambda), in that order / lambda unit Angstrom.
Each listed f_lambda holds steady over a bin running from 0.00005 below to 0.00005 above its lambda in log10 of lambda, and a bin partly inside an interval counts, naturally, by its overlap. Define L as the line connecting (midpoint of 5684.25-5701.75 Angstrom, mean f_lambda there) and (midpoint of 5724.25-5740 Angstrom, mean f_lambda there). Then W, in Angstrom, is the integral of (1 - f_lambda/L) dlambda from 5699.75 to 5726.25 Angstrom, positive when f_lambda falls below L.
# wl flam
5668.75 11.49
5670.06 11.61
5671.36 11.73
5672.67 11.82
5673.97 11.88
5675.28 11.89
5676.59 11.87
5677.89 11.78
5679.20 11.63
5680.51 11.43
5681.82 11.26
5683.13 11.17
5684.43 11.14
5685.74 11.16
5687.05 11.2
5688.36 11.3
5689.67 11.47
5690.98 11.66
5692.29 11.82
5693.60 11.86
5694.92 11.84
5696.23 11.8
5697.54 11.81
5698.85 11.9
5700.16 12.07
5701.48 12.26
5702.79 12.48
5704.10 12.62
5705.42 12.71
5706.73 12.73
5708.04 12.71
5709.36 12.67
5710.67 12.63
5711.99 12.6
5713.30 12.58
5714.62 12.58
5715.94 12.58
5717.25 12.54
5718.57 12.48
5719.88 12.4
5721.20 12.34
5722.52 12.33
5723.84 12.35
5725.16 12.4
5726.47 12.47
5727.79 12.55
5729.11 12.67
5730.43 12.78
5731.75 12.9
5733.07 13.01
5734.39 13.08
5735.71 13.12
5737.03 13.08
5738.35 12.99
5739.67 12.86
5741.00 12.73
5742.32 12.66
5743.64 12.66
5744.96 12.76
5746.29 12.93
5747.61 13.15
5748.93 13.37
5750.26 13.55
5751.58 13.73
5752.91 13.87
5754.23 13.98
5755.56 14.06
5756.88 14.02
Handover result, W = -0.6 Angstrom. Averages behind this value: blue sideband 11.7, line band 12.5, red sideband 12.8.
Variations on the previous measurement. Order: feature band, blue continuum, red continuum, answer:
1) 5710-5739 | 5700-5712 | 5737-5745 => 0.1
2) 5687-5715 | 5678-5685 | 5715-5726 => -0.6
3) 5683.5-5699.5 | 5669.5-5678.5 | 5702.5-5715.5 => 0.9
